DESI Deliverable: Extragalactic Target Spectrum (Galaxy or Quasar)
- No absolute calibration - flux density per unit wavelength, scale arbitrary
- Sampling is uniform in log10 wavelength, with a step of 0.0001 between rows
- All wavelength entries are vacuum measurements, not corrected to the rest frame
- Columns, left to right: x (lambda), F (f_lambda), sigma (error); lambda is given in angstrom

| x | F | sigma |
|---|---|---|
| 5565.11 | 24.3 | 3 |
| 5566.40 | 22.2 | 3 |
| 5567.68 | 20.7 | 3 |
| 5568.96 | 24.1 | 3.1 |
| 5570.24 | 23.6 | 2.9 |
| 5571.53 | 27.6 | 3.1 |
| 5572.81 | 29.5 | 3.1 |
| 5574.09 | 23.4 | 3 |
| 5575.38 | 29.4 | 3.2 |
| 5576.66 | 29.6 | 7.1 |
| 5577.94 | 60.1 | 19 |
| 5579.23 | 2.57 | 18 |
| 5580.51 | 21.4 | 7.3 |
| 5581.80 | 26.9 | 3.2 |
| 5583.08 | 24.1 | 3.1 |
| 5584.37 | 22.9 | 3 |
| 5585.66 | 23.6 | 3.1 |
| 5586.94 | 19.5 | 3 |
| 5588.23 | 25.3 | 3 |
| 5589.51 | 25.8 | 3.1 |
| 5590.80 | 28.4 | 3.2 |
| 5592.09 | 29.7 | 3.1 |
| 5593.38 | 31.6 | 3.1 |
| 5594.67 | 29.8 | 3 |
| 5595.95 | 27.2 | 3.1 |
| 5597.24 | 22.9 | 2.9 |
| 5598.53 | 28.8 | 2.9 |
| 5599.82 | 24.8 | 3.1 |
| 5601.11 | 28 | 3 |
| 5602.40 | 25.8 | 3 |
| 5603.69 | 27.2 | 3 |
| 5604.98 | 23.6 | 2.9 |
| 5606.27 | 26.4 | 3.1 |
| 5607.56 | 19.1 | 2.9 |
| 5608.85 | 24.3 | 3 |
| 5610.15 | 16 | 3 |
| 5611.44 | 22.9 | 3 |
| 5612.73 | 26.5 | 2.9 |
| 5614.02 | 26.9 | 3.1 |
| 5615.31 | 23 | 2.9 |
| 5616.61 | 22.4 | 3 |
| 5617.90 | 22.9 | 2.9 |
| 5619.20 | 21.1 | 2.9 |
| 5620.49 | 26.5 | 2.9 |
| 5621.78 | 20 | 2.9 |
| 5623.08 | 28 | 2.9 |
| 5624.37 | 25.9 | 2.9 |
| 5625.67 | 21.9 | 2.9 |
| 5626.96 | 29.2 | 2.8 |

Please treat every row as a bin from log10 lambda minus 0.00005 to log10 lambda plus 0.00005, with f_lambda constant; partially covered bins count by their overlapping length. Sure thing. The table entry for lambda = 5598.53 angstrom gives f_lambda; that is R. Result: 28.8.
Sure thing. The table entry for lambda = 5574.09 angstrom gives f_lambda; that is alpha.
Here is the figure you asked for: 23.4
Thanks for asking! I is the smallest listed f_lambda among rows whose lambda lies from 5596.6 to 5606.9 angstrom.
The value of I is 22.9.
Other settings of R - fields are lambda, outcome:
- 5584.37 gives 22.9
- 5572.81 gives 29.5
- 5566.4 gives 22.2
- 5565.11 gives 24.3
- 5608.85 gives 24.3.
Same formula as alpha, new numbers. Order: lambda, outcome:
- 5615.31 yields 23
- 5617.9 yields 22.9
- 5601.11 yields 28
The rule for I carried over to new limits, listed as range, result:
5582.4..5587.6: 19.5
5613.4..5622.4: 20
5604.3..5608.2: 19.1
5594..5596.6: 27.2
